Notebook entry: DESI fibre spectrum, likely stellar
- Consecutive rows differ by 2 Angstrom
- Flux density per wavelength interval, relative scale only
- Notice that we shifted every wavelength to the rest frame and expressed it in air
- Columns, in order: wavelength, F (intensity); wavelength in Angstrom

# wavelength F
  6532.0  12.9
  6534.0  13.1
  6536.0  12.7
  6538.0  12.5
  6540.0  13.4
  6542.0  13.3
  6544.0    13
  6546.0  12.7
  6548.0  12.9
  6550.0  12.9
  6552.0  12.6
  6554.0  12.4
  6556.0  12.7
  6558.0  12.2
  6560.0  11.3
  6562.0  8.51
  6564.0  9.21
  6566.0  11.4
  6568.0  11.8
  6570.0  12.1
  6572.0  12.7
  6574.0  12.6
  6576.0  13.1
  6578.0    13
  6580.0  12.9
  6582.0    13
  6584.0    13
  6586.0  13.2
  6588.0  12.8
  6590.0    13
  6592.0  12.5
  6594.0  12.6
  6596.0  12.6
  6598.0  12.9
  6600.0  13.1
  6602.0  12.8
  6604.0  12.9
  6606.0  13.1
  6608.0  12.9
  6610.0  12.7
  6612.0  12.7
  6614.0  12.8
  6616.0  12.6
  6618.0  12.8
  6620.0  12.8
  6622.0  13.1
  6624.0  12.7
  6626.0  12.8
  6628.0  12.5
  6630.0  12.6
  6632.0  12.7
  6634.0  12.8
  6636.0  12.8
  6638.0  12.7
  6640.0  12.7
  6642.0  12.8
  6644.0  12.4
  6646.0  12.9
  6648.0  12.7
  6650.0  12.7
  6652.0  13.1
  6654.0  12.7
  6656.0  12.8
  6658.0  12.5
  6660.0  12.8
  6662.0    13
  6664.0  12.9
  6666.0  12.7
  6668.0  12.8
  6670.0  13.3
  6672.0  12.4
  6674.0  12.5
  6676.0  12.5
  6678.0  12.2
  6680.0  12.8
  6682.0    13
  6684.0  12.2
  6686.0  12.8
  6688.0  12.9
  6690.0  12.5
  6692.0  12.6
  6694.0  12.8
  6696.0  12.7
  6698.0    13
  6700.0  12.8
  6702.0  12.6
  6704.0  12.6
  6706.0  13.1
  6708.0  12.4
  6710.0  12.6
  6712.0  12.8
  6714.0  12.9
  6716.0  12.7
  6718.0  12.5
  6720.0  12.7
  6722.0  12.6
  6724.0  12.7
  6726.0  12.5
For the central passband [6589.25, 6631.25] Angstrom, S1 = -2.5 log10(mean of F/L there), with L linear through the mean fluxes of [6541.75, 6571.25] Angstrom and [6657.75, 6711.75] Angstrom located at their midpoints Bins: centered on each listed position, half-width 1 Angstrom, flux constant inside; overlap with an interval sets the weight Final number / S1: -0.05 mag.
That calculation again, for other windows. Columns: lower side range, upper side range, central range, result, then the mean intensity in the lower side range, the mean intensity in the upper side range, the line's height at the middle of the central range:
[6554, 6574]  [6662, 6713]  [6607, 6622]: -0.07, 11.4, 12.7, 12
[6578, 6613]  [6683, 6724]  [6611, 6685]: 0.00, 12.9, 12.7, 12.8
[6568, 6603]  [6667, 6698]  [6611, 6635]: 0.00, 12.8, 12.7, 12.7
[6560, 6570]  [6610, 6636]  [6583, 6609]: -0.10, 10.5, 12.7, 11.7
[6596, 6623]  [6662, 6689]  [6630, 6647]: 0.01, 12.9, 12.7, 12.8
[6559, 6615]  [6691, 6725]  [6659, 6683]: -0.01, 12.4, 12.7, 12.6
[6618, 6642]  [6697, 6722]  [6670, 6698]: 0.01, 12.8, 12.7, 12.7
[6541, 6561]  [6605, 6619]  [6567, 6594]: 0.00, 12.6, 12.8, 12.7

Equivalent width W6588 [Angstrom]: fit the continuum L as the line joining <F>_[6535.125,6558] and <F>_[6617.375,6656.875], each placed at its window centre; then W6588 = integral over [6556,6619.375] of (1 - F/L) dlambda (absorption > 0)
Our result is 1.78 Angstrom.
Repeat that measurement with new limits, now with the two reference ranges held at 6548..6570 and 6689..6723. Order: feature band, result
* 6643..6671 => -1.1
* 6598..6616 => -1.4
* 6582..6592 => -1.0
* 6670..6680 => -0.1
